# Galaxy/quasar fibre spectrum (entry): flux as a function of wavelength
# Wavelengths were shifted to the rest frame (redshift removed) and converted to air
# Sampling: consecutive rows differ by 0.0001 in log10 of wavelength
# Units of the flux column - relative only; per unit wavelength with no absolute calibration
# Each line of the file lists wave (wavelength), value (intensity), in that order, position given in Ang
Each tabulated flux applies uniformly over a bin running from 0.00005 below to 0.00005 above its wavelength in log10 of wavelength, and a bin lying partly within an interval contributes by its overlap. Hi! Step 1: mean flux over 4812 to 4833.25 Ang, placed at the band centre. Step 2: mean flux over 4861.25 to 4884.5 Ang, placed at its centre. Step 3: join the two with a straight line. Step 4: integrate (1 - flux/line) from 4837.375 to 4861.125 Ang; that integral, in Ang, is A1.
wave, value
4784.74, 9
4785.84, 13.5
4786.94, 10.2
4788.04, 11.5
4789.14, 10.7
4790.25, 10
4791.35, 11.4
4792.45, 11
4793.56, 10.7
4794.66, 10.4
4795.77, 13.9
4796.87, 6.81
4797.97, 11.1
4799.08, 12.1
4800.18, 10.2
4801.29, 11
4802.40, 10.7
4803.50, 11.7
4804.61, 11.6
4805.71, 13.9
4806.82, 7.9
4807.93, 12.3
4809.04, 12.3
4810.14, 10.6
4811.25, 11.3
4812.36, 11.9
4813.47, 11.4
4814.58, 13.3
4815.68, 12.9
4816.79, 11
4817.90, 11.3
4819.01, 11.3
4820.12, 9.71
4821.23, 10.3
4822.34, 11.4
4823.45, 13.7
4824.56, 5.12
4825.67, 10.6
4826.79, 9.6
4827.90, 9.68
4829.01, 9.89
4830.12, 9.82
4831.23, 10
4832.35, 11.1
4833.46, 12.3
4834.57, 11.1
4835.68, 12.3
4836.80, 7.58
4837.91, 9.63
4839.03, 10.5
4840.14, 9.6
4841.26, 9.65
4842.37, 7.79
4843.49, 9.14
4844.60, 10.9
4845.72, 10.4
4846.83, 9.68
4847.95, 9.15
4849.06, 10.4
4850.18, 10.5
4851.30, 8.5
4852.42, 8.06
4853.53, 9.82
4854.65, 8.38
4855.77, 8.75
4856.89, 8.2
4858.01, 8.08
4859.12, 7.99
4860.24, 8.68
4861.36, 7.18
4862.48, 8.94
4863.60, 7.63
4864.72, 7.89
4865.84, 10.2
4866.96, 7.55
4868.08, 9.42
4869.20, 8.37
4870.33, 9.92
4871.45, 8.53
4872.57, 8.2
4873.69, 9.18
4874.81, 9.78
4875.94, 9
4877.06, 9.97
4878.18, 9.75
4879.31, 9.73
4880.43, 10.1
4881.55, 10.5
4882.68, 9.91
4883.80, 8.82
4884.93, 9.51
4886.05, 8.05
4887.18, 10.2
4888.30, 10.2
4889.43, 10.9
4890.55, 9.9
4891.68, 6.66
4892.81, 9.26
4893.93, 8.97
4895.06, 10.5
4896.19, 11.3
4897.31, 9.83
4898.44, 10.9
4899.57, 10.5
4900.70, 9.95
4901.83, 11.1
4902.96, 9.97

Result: 1.7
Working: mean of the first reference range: 10.8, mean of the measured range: 9.2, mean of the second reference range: 9.11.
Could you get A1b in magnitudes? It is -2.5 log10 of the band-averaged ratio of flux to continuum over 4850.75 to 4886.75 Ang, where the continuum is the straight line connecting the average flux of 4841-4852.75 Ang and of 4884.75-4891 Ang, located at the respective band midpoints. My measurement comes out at 0.09 mag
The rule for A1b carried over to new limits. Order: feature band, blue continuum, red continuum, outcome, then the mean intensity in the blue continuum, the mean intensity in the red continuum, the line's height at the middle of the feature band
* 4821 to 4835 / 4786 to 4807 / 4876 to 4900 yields 0.02 mag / 11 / 9.77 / 10.6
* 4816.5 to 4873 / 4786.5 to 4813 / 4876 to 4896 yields 0.09 mag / 11.1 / 9.6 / 10.3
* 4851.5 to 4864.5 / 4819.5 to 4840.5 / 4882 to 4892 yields 0.18 mag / 10.2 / 9.43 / 9.83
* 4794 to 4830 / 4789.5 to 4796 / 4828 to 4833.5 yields -0.02 mag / 11.1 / 10.4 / 10.7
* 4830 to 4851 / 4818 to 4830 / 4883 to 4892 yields -0.01 mag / 10.2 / 9.37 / 9.96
